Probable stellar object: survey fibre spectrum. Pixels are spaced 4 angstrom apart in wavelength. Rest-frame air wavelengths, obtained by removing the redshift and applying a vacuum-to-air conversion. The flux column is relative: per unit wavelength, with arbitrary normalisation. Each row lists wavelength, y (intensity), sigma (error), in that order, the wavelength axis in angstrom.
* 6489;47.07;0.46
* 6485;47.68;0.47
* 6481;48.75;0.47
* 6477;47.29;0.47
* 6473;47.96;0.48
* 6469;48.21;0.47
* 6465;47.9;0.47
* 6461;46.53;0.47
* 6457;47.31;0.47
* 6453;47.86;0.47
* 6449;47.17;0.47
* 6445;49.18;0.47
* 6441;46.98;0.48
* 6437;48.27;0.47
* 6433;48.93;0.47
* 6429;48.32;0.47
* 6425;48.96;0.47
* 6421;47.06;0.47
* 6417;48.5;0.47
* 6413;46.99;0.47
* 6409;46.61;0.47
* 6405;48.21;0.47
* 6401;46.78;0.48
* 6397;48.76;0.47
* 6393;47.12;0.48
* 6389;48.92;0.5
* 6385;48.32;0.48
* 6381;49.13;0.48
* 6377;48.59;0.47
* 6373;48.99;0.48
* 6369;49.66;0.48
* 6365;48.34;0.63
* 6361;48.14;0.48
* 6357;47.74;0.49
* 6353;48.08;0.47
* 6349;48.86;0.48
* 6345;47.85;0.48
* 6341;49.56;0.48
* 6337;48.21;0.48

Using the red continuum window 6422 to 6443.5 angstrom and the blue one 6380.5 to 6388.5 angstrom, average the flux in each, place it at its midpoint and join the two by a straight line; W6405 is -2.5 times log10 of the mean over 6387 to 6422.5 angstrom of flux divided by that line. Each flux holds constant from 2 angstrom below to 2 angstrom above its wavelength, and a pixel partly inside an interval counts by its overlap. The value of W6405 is 0.02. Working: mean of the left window 48.7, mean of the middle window 47.7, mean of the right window 48.3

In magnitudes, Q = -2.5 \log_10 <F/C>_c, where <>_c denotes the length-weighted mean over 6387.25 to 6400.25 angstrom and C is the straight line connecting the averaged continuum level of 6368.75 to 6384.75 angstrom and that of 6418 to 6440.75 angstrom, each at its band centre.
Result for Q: 0.01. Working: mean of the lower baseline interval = 48.9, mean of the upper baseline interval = 48.2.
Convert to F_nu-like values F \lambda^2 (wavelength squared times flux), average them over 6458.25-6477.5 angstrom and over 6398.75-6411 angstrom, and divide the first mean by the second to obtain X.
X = 1.03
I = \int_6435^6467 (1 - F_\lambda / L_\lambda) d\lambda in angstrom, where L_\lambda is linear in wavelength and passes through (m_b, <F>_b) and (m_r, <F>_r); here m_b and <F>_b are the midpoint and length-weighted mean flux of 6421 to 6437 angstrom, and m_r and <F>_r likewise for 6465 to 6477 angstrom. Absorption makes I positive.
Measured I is 0.4 angstrom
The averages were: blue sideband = 48.5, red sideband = 47.9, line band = 47.6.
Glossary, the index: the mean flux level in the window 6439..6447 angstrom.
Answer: 48.1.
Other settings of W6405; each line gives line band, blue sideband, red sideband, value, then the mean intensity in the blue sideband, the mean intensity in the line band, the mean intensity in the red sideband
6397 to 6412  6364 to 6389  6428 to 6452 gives 0.03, 48.9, 47.4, 48.1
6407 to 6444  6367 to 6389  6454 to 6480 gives 0.01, 48.9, 47.9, 47.6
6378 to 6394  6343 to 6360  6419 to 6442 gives -0.01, 48.1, 48.5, 48.1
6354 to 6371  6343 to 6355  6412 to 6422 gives -0.01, 48.3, 48.4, 47.6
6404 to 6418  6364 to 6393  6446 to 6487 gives 0.02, 48.7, 47.5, 47.7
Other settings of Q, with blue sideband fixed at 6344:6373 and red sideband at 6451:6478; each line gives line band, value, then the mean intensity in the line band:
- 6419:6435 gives -0.010 mag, 48.3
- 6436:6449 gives -0.005 mag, 48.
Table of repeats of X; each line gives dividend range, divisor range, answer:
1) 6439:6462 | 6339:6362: 1.01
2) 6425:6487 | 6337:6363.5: 1.02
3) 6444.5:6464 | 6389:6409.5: 1.01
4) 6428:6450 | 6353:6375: 1.02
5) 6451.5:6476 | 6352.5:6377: 1.01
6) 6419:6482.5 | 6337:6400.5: 1.01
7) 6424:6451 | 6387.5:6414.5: 1.02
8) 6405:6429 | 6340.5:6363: 1.01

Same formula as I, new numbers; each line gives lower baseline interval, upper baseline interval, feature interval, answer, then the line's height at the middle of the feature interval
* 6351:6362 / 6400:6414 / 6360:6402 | -0.8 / 47.6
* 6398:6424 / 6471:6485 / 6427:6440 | -0.2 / 47.6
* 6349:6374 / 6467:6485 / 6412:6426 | 0.1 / 48.3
